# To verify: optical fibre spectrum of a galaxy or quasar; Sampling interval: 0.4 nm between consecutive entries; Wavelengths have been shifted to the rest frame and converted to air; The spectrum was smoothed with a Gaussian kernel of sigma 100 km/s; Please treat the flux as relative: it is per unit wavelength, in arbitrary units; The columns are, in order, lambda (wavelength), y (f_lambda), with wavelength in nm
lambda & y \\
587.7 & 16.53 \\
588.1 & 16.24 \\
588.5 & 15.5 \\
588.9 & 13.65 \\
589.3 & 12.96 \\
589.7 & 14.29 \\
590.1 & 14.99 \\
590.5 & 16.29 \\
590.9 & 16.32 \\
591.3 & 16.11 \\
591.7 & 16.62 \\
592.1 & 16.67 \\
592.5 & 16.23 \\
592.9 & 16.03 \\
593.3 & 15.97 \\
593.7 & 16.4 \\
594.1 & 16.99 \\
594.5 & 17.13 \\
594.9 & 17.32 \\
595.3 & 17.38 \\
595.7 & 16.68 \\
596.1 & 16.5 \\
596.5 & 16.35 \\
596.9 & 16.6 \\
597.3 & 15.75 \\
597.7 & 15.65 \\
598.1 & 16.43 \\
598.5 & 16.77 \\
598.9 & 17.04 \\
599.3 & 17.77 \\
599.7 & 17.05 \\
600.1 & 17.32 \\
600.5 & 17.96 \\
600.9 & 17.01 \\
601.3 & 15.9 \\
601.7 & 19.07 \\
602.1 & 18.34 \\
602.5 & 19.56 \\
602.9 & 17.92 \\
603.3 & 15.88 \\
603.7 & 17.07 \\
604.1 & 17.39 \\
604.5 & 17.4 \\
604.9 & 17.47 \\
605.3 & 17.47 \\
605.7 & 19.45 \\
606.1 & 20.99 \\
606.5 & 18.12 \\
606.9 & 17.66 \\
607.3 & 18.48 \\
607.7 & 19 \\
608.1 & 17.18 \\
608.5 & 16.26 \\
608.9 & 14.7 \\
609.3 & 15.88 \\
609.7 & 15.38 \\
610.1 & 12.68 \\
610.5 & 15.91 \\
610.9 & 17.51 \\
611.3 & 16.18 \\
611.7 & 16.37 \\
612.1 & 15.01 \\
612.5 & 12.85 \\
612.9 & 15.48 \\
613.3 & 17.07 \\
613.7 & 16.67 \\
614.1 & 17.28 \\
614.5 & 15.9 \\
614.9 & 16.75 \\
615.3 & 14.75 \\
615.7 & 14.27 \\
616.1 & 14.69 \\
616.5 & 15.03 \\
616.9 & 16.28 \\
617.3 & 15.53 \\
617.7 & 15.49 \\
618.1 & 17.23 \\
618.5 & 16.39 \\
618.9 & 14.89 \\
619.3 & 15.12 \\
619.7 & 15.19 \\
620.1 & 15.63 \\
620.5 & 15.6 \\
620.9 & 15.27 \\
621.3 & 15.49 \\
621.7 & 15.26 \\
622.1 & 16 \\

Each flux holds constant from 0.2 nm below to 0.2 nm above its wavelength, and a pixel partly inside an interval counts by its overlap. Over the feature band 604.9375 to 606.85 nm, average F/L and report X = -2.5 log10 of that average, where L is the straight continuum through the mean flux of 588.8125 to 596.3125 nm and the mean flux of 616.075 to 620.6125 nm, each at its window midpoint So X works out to -0.18 mag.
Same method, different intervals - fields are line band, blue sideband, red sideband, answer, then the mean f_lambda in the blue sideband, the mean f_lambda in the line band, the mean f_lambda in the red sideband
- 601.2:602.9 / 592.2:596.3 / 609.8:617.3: -0.13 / 16.7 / 18.3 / 15.6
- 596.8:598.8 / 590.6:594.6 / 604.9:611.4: 0.03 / 16.4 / 16.3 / 17.1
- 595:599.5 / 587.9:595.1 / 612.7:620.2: -0.05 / 15.9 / 16.6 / 15.8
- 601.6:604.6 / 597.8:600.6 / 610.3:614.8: -0.06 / 17.1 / 17.8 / 16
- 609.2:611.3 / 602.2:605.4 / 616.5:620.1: 0.08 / 17.5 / 15.5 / 15.7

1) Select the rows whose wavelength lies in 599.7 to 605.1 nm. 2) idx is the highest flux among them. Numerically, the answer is 19.56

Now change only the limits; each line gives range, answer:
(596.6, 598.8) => 16.77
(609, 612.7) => 17.51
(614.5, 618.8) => 17.23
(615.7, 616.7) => 15.03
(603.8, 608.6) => 20.99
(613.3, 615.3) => 17.28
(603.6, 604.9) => 17.47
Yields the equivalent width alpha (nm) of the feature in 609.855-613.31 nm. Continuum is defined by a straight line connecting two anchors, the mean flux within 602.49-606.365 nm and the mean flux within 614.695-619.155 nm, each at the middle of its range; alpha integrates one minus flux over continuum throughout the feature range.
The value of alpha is 0.26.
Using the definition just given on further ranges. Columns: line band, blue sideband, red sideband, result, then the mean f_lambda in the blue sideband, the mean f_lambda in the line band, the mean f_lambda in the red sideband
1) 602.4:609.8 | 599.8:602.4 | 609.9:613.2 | -0.45 nm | 17.7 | 17.5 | 15.3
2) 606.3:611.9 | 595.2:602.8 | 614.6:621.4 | -0.09 nm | 17.1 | 16.5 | 15.5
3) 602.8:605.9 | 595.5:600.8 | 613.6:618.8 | -0.20 nm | 16.8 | 17.5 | 15.8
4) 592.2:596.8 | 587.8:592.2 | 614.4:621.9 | -0.36 nm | 15.4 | 16.6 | 15.5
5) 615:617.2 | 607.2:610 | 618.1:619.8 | 0.10 nm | 16.5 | 15.1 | 15.6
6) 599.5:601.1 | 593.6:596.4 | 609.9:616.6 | -0.08 nm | 16.9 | 17.3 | 15.6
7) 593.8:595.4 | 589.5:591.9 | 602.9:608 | -0.08 nm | 15.8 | 17.1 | 18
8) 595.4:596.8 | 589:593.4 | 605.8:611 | -0.05 nm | 15.6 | 16.6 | 16.9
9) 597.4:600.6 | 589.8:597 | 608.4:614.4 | -0.14 nm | 16.4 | 16.9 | 15.7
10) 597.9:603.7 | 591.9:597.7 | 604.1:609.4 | -0.10 nm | 16.5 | 17.4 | 17.7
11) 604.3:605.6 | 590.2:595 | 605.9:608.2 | 0.05 nm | 16.5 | 17.6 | 18.6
